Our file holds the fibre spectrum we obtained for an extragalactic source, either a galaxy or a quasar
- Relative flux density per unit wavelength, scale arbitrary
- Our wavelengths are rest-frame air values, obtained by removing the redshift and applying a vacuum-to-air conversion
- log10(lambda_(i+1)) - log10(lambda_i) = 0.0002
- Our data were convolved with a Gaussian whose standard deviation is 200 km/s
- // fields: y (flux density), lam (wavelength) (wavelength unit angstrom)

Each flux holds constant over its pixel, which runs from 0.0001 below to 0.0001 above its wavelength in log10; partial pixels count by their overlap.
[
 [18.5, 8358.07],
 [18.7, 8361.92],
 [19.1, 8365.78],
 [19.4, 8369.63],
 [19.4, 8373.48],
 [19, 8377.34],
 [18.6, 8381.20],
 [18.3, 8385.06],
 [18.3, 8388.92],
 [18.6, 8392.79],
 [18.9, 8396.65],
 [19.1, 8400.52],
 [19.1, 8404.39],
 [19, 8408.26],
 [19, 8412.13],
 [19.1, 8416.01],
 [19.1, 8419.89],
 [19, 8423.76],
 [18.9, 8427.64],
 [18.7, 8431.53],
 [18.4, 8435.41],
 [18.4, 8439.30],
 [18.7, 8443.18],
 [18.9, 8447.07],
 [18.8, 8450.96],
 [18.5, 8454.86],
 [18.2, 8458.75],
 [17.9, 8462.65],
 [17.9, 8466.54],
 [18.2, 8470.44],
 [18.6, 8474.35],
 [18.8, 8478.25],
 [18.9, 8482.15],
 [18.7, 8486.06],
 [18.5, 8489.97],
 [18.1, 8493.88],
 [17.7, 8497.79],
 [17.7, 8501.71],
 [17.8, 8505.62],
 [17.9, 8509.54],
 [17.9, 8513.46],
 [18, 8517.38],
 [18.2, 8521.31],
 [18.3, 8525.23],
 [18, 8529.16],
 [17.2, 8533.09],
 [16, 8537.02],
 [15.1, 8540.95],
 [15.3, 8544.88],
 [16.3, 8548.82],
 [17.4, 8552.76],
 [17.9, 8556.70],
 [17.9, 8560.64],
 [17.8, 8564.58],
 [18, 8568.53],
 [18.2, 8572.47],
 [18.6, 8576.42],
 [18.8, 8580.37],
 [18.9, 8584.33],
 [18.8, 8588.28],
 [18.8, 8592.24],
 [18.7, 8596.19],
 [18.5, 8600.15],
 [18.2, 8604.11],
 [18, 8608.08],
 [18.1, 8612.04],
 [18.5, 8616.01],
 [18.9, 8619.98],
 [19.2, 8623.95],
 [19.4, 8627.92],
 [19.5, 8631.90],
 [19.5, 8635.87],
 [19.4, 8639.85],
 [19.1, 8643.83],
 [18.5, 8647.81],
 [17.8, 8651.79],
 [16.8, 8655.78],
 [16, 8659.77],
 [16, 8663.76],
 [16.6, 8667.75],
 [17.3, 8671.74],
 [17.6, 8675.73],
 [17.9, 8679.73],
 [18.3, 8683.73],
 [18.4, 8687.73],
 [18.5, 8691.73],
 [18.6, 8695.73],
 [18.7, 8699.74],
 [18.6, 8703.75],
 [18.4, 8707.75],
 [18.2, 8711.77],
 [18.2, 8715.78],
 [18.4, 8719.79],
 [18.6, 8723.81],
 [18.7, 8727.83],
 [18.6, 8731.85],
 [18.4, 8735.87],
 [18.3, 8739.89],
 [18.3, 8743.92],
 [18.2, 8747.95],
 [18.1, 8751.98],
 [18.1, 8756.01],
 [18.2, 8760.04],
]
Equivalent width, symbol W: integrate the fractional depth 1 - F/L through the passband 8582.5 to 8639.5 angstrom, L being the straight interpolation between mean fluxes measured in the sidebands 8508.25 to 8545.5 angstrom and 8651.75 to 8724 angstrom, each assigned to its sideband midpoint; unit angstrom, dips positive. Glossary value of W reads -4.1 angstrom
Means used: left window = 17.2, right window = 17.8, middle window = 18.8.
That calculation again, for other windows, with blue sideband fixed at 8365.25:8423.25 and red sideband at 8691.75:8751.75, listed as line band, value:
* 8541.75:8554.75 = 1.7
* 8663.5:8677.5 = 1.2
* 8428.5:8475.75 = 1.0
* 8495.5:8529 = 1.4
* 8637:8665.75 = 1.3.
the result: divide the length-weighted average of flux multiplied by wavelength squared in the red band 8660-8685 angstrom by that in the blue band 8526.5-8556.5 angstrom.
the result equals 1.07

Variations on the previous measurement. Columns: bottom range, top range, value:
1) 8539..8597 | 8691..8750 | 1.08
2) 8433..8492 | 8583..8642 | 1.05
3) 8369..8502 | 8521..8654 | 1.01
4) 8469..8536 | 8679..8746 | 1.07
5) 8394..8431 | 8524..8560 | 0.91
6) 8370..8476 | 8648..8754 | 1.03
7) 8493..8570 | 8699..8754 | 1.11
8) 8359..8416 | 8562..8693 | 1.02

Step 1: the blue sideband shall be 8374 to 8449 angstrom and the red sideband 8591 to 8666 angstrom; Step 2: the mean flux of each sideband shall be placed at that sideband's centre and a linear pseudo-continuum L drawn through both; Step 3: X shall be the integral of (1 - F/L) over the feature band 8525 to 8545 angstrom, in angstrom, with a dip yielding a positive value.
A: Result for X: 2.1 angstrom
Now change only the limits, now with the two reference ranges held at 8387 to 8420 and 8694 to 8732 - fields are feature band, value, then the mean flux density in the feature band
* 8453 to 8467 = 0.50 angstrom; 18.2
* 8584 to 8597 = -0.10 angstrom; 18.8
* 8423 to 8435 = 0.04 angstrom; 18.8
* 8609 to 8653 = -0.71 angstrom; 18.9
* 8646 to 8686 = 2.74 angstrom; 17.3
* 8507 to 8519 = 0.53 angstrom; 17.9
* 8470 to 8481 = 0.12 angstrom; 18.6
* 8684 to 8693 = 0.05 angstrom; 18.4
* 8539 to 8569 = 2.87 angstrom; 16.9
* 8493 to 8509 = 0.82 angstrom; 17.8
